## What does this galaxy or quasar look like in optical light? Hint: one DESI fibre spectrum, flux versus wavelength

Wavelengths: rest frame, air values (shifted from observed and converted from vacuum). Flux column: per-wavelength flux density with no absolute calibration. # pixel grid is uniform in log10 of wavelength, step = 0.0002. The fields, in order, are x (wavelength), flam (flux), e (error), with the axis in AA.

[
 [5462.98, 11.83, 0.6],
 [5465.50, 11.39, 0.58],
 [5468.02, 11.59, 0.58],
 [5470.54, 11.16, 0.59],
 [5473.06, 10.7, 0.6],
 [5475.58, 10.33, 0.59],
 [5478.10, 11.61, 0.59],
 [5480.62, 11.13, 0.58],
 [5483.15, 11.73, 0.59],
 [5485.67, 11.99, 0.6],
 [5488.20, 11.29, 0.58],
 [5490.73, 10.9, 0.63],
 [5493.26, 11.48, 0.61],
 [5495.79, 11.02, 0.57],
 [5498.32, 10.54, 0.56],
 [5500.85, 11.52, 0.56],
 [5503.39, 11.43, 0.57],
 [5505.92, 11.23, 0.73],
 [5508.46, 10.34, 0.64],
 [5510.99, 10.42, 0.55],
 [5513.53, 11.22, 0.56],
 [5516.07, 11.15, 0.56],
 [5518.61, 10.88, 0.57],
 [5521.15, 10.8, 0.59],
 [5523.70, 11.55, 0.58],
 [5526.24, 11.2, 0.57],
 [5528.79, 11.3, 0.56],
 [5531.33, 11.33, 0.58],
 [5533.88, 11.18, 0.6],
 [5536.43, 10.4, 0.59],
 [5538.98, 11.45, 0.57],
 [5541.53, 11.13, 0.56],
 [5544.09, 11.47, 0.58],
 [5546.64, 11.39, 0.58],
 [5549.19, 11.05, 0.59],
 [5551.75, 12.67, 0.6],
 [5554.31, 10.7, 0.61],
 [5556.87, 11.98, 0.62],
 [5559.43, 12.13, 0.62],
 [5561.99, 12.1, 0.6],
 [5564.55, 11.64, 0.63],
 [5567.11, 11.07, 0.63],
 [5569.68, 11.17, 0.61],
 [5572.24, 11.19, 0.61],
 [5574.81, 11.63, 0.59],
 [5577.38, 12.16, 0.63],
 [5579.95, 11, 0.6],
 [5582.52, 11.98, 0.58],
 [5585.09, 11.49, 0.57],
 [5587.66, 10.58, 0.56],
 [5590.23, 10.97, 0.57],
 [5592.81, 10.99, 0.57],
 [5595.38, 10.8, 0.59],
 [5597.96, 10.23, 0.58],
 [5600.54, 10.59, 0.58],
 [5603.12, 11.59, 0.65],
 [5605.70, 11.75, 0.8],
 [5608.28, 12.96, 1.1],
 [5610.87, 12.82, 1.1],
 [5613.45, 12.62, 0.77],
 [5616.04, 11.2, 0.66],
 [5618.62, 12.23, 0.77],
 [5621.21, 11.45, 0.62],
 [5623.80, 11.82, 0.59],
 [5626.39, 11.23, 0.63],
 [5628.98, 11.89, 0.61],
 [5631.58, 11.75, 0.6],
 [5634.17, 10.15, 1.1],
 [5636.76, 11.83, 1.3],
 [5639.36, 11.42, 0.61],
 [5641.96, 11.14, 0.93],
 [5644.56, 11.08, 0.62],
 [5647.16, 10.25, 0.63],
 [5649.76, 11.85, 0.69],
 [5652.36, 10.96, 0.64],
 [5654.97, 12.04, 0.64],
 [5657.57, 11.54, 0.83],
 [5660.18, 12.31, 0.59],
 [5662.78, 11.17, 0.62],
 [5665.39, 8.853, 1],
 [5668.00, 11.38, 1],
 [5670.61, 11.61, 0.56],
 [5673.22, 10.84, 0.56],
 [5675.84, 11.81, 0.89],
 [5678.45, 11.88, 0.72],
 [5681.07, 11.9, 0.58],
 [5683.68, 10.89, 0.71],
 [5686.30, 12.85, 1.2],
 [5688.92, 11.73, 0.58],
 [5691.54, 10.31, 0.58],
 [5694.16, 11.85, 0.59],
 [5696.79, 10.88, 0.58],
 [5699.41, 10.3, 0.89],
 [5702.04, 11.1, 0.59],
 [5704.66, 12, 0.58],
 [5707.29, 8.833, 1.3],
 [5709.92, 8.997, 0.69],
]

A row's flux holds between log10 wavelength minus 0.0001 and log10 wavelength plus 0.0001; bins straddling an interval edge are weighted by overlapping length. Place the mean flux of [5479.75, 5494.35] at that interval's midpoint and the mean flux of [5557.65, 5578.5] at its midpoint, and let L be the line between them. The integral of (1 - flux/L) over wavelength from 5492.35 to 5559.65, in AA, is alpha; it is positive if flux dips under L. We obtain 1.9 AA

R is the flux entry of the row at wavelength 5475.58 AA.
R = 10.33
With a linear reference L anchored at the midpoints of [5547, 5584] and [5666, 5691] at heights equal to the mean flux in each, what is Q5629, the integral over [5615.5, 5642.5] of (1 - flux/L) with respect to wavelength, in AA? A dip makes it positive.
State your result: 0.19 AA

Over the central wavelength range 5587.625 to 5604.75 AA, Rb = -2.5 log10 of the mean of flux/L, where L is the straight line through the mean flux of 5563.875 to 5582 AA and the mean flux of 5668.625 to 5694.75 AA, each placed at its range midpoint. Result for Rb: 0.06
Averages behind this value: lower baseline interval 11.4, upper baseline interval 11.6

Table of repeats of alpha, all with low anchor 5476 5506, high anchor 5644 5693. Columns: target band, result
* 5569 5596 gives 0.1 AA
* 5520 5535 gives 0.1 AA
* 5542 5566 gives -0.7 AA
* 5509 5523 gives 0.5 AA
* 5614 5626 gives -0.4 AA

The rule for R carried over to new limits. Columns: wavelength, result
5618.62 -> 12.23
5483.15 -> 11.73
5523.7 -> 11.55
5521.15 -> 10.8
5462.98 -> 11.83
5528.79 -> 11.3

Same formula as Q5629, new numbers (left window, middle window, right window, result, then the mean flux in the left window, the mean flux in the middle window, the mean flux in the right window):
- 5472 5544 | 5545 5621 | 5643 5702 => -2.3 AA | 11.1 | 11.5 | 11.3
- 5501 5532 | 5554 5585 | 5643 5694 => -1.1 AA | 11.1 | 11.6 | 11.3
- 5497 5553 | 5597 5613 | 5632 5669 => -0.8 AA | 11.2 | 11.7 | 11.2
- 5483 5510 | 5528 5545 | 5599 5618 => 0.4 AA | 11.2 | 11.2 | 11.9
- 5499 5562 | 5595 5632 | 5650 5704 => -1.3 AA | 11.3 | 11.7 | 11.3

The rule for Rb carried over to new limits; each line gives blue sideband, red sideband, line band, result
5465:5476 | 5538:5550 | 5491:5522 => 0.02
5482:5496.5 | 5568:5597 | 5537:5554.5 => -0.01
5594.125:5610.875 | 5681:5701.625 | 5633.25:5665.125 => 0.01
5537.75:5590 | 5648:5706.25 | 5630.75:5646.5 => 0.02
